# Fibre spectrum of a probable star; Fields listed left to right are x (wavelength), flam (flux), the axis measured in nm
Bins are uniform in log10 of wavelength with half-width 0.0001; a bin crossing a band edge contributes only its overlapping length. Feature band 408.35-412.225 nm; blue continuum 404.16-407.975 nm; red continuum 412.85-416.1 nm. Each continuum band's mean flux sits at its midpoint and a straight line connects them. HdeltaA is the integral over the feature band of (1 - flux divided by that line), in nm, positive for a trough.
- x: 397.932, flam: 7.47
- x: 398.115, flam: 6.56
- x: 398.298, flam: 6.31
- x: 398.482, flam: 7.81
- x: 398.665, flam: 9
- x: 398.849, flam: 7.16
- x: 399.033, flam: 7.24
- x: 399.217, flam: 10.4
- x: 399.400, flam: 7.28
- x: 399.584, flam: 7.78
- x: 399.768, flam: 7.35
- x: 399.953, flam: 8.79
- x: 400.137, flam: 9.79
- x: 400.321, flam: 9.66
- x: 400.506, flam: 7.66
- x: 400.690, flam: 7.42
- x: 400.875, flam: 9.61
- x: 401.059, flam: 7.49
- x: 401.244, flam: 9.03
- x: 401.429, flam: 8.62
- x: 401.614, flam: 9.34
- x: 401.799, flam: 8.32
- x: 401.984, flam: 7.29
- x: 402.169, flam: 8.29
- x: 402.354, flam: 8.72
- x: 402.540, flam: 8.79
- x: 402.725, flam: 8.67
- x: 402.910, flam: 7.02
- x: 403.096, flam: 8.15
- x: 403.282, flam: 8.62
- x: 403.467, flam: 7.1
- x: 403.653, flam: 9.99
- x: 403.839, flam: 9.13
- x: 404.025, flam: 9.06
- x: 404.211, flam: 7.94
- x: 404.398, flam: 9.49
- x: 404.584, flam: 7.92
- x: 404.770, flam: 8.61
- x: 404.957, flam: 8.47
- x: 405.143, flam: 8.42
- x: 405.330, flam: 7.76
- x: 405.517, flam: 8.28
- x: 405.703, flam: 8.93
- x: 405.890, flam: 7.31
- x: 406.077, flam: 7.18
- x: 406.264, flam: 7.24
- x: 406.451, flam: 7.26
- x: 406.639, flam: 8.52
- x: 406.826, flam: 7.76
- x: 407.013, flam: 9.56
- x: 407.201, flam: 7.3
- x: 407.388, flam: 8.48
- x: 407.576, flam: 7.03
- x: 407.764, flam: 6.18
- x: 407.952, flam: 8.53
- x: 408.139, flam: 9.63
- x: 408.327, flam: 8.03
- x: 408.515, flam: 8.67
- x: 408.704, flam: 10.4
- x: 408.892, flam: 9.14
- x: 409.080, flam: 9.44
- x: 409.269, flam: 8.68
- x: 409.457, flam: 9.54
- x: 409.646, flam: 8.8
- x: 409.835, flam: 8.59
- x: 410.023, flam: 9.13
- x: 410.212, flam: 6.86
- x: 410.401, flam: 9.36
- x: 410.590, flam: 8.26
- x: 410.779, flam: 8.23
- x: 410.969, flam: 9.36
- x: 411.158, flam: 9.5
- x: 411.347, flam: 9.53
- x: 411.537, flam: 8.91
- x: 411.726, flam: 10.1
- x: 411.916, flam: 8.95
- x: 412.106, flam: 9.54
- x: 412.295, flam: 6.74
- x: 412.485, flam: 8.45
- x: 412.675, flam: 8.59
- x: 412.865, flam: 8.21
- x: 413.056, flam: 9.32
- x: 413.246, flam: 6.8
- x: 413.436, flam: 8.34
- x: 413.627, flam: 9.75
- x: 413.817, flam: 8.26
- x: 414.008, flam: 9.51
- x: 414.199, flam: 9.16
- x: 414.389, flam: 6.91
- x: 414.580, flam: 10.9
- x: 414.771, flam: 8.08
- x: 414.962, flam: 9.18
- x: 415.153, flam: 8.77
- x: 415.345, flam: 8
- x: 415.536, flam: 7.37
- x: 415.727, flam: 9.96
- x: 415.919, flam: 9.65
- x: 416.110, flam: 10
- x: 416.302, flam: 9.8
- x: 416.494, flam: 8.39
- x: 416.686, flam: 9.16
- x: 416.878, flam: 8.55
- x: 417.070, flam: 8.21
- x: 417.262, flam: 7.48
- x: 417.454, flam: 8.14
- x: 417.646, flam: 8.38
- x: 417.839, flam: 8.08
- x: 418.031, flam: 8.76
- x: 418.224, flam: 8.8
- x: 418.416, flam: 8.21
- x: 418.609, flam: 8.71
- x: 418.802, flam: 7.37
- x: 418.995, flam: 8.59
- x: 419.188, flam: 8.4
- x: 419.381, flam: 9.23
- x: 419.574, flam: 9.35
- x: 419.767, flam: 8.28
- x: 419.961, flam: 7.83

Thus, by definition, -0.29 nm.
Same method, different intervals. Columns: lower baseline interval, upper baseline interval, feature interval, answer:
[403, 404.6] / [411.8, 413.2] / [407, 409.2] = 0.017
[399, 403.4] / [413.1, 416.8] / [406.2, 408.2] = 0.153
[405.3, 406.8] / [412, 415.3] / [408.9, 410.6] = -0.122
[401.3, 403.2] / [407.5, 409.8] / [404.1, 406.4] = 0.102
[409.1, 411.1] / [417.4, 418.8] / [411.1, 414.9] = -0.078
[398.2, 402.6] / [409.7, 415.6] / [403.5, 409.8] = 0.040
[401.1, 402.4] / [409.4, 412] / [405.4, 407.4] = 0.171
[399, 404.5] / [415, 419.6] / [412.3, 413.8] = 0.038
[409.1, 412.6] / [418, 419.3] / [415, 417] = -0.099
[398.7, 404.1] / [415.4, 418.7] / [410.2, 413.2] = -0.062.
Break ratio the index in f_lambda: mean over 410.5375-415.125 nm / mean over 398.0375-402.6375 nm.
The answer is 1.1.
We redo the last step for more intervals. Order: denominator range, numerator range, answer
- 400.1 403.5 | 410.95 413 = 1.06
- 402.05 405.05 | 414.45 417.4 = 1.04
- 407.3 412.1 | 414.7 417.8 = 0.99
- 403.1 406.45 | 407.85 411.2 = 1.07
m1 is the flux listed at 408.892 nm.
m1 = 9.14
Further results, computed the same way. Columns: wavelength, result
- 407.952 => 8.53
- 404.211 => 7.94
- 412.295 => 6.74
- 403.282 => 8.62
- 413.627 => 9.75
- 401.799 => 8.32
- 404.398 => 9.49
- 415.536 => 7.37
